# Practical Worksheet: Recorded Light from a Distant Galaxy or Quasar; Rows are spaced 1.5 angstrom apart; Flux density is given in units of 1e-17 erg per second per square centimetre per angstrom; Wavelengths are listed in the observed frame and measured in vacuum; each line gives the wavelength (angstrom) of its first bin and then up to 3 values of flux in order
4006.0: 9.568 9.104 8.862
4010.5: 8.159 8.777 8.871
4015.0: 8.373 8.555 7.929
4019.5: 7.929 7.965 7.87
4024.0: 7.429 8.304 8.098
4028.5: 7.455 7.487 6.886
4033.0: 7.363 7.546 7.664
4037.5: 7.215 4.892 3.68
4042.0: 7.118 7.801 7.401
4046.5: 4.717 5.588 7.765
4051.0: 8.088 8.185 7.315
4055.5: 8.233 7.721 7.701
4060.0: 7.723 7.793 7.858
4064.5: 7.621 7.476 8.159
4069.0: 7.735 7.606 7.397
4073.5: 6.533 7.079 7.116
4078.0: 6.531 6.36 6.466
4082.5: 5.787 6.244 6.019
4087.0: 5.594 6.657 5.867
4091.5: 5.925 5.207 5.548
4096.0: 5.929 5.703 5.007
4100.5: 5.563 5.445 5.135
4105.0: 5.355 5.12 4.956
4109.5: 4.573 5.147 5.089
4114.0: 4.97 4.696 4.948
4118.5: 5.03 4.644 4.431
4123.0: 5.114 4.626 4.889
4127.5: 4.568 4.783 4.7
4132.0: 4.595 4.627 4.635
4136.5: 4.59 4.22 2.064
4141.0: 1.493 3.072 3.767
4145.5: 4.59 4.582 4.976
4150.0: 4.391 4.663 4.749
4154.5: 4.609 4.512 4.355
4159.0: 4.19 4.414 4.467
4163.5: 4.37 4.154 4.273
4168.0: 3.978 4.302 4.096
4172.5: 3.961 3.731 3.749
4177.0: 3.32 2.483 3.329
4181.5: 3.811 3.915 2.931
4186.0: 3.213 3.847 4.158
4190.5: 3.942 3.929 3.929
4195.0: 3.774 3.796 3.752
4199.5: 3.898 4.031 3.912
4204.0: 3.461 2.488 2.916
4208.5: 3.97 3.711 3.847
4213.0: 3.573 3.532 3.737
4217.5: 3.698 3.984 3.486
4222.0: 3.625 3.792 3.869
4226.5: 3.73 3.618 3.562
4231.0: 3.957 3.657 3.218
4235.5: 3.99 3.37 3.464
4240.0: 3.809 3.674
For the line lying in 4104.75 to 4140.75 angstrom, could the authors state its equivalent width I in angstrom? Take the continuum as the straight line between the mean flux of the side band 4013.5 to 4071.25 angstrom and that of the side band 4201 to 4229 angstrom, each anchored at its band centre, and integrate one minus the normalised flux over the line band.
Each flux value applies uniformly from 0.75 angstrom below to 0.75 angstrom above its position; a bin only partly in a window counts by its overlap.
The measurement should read 6.6 angstrom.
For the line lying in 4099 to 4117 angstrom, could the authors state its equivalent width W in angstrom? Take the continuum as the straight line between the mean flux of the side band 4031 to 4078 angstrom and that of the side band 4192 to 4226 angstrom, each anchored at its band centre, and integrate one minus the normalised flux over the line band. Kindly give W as 2.7 angstrom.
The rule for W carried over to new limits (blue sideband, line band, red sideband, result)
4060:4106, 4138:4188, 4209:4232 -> 9.8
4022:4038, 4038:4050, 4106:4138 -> 1.7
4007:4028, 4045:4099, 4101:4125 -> -3.6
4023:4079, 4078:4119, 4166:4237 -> 4.1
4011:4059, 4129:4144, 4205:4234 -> 4.3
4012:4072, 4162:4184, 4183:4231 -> 3.1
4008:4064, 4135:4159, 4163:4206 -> 3.1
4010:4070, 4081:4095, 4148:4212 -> 0.8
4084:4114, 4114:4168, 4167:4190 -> 1.6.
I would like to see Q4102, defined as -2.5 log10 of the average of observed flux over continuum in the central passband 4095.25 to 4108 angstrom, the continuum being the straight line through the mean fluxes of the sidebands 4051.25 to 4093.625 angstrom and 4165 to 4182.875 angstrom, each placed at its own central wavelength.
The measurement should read 0.13 mag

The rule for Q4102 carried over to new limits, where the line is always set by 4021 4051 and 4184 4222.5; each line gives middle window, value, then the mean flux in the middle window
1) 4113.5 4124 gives 0.11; 4.83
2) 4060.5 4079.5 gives -0.16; 7.37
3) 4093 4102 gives 0.05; 5.51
